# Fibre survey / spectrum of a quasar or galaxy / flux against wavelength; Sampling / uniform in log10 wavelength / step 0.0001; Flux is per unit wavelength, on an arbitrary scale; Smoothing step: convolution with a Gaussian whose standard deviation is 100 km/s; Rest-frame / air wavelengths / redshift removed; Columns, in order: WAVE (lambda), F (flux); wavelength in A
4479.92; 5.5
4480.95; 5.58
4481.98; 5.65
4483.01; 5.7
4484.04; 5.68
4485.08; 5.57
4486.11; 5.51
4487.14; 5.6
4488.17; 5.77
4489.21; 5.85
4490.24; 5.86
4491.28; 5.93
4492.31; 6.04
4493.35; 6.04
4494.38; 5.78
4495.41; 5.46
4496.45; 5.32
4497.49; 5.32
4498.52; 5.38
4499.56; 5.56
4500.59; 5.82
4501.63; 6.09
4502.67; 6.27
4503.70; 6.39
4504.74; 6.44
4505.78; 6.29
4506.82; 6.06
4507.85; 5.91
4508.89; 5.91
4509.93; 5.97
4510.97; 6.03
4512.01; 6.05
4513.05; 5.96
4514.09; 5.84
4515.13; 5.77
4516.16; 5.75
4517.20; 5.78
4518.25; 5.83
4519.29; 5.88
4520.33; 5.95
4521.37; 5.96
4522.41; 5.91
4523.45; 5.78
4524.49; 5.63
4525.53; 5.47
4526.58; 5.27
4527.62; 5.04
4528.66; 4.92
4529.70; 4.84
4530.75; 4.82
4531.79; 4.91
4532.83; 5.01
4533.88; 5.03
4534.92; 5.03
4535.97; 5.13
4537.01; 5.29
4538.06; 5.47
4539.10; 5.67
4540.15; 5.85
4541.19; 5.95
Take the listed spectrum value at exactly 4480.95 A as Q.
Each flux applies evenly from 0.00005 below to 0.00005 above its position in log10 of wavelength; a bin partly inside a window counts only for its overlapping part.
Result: 5.58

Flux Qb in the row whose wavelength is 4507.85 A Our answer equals 5.91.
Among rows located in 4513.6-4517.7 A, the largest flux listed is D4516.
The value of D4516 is 5.84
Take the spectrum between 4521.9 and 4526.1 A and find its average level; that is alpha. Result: 5.69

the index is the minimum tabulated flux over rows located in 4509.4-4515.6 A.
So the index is 5.77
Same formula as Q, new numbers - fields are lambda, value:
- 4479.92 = 5.5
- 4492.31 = 6.04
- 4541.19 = 5.95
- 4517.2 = 5.78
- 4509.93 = 5.97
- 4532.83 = 5.01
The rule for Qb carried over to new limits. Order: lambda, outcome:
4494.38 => 5.78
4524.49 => 5.63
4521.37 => 5.96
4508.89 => 5.91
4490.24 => 5.86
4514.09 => 5.84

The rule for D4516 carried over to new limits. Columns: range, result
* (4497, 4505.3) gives 6.44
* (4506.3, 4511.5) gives 6.06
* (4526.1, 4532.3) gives 5.27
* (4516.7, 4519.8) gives 5.88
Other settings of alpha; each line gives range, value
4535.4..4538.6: 5.29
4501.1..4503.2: 6.18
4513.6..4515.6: 5.8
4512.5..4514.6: 5.9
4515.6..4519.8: 5.81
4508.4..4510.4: 5.93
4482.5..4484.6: 5.67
